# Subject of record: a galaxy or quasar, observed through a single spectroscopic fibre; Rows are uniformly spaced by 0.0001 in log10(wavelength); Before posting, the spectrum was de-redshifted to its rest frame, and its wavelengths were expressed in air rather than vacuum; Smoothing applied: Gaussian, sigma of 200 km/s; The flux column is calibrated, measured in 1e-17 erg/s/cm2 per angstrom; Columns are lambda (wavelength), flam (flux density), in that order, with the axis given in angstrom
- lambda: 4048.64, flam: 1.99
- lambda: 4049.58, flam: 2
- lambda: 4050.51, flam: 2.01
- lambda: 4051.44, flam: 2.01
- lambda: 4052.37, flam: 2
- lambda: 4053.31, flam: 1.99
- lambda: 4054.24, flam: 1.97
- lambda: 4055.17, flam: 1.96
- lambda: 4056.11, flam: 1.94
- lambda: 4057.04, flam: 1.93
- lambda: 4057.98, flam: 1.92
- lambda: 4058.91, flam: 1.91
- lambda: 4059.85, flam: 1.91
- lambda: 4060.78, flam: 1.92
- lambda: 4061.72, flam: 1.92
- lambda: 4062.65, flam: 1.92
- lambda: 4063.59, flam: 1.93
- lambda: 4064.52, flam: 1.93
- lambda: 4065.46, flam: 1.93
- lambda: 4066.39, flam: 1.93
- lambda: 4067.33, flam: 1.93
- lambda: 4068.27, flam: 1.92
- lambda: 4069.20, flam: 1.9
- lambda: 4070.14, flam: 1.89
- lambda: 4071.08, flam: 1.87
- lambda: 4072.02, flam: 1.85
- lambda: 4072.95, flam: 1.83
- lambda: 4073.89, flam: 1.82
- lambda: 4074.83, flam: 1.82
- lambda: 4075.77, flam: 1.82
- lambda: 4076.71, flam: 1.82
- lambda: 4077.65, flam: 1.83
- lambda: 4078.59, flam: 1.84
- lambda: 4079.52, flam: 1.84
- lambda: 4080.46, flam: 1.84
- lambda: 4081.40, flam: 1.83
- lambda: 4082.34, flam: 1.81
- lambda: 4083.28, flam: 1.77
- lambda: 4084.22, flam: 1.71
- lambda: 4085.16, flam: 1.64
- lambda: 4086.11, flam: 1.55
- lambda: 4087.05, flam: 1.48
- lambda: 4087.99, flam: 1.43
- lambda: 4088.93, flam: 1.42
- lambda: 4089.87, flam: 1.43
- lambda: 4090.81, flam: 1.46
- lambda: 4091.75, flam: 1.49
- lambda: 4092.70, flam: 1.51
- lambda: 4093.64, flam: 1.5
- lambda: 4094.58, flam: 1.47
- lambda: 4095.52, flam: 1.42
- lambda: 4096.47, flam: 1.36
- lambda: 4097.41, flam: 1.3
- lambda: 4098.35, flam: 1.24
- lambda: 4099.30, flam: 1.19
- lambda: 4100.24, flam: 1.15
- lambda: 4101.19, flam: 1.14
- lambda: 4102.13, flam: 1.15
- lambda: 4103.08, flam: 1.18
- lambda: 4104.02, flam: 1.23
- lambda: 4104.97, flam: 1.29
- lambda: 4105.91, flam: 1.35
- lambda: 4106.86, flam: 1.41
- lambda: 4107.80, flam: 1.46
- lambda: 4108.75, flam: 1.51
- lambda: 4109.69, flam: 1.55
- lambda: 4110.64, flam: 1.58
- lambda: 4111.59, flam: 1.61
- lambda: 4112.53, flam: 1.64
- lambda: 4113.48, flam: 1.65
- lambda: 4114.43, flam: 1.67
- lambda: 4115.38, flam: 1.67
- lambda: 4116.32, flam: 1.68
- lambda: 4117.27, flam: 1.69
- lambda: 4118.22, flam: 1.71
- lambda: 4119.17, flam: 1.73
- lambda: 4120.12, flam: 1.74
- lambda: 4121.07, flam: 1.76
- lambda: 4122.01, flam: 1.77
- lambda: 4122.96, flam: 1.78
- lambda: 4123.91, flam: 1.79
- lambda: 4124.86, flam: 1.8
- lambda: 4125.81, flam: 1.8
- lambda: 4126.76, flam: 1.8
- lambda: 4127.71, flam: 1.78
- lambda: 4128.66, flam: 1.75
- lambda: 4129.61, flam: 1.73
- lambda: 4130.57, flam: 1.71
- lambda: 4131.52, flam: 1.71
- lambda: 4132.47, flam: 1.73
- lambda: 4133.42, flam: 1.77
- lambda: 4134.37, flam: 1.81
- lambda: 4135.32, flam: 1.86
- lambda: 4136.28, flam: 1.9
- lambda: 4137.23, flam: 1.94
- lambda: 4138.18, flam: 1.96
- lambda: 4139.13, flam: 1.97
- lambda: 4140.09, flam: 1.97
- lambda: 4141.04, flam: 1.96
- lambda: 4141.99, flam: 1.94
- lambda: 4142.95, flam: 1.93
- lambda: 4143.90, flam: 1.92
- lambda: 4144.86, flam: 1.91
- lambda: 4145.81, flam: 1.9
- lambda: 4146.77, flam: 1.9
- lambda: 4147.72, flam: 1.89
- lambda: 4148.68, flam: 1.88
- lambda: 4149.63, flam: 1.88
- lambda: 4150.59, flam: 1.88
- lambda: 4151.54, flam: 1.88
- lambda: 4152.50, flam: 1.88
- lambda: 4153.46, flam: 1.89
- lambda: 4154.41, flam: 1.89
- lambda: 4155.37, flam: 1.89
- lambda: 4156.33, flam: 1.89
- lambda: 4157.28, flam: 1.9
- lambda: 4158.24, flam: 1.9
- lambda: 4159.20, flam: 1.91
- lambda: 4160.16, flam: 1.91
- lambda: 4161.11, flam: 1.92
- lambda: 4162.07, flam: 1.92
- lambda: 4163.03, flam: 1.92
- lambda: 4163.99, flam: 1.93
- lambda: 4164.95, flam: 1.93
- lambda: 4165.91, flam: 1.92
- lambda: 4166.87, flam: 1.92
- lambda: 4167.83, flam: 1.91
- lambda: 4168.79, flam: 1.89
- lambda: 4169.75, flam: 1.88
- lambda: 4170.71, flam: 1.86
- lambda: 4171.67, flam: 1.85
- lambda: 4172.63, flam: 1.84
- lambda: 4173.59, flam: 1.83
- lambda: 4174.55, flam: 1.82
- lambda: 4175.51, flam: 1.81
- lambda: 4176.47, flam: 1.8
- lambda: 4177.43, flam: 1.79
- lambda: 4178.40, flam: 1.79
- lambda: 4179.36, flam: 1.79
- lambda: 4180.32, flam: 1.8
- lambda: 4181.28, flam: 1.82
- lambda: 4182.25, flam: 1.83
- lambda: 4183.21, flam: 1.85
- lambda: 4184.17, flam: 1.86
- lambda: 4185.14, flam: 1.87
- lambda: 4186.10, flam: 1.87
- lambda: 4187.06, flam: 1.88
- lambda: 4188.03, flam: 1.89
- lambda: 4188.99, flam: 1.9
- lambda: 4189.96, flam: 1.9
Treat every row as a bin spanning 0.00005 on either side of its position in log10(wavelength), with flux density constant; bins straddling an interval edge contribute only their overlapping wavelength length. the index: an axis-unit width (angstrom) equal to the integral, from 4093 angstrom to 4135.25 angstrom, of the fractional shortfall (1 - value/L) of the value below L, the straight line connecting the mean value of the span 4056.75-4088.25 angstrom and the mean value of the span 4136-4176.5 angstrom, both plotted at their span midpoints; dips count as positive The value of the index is 6.8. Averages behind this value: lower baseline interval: 1.83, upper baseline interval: 1.9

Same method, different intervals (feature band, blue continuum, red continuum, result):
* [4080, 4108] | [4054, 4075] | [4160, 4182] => 6.73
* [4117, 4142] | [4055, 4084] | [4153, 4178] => 0.95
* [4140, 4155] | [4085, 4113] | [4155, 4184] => -1.60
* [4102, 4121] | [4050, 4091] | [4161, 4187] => 3.14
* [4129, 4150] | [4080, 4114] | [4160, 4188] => -2.32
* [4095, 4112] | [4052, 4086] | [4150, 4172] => 4.90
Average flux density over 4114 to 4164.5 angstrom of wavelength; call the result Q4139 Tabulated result 1.84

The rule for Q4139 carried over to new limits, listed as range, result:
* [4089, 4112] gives 1.37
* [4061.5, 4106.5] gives 1.62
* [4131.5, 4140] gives 1.86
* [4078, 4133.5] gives 1.58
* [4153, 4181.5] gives 1.87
